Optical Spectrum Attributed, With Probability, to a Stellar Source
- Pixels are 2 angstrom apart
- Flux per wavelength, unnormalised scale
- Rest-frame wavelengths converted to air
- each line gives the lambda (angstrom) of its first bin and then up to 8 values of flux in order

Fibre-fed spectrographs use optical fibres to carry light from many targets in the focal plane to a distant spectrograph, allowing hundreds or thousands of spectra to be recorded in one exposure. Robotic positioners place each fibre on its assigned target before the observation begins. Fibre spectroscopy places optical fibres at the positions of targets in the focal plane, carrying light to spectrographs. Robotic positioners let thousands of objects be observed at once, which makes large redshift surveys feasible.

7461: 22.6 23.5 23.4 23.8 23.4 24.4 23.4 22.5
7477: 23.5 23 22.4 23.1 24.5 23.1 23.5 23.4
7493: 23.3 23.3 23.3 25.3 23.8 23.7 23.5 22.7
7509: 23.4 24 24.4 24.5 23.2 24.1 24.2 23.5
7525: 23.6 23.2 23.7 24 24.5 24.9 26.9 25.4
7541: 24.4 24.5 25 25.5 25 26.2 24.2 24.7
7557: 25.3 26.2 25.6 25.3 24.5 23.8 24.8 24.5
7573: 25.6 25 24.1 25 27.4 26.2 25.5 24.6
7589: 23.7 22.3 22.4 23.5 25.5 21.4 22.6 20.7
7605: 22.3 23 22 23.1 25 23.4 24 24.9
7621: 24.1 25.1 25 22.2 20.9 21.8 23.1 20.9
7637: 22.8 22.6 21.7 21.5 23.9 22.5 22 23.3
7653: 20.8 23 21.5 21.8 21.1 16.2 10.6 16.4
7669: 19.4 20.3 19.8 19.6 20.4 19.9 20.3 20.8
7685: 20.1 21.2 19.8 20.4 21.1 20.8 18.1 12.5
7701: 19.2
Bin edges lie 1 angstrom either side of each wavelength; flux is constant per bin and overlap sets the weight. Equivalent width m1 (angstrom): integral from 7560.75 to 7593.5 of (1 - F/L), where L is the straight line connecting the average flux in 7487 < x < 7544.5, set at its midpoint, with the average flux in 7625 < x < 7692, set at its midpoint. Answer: -3.1 angstrom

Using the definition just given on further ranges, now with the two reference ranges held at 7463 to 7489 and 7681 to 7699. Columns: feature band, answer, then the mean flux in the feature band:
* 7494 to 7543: -3.01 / 24.1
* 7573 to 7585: -2.13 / 25.5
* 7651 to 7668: 0.99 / 19.2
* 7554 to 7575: -2.97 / 25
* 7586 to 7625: -3.94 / 23.4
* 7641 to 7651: -0.92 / 22.5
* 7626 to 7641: -0.89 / 22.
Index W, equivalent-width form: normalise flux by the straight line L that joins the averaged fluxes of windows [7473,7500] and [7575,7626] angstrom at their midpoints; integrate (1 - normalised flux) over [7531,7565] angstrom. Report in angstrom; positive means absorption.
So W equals -2.2 angstrom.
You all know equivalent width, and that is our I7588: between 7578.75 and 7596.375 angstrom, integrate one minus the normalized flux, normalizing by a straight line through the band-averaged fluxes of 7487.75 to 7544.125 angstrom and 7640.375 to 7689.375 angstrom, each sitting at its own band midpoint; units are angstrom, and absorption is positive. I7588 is -1.80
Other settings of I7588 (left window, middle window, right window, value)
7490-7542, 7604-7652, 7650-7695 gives -4.3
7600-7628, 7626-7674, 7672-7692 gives 2.0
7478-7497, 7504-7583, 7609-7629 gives -3.8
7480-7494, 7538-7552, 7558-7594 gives -0.5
